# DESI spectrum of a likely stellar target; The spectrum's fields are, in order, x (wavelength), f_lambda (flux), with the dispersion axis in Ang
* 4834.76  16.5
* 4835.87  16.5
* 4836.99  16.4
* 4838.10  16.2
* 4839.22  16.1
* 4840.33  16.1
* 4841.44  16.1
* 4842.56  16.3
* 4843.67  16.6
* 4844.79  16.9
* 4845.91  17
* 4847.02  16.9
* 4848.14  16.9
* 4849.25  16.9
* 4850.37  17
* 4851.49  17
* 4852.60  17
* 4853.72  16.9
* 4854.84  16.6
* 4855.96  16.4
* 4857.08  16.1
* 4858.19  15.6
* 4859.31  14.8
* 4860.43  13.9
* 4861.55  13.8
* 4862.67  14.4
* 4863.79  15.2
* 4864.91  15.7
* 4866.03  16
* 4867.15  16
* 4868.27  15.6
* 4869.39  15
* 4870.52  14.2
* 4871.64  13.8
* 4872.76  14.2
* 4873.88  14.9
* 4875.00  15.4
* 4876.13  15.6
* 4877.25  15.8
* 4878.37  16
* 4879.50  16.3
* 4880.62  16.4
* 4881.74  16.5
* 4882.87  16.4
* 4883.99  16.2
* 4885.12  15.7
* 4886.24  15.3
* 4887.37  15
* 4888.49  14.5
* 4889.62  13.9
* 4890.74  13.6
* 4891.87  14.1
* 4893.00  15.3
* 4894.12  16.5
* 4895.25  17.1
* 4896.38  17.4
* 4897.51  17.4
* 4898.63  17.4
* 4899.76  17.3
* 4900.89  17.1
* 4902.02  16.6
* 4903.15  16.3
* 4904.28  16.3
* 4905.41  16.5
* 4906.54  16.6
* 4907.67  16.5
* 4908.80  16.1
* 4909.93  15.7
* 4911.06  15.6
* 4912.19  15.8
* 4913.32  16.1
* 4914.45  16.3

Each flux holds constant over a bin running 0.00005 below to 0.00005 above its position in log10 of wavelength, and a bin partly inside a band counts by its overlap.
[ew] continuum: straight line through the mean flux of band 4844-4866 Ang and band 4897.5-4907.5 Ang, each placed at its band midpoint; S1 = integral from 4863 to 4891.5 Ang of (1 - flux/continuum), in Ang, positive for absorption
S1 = 1.9 Ang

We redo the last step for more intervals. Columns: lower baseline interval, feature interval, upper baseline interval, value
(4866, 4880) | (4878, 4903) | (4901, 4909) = -0.14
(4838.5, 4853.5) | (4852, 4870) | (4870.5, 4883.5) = 0.63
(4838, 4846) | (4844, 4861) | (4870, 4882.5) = -0.33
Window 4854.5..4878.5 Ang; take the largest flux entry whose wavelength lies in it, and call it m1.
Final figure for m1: 16.6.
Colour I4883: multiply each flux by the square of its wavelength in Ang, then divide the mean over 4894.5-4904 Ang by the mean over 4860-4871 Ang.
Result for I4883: 1.2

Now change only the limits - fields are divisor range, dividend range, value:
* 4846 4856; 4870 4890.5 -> 0.92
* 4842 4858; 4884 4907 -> 0.97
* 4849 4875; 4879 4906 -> 1.05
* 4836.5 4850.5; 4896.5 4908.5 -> 1.04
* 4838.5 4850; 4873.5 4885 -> 0.98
